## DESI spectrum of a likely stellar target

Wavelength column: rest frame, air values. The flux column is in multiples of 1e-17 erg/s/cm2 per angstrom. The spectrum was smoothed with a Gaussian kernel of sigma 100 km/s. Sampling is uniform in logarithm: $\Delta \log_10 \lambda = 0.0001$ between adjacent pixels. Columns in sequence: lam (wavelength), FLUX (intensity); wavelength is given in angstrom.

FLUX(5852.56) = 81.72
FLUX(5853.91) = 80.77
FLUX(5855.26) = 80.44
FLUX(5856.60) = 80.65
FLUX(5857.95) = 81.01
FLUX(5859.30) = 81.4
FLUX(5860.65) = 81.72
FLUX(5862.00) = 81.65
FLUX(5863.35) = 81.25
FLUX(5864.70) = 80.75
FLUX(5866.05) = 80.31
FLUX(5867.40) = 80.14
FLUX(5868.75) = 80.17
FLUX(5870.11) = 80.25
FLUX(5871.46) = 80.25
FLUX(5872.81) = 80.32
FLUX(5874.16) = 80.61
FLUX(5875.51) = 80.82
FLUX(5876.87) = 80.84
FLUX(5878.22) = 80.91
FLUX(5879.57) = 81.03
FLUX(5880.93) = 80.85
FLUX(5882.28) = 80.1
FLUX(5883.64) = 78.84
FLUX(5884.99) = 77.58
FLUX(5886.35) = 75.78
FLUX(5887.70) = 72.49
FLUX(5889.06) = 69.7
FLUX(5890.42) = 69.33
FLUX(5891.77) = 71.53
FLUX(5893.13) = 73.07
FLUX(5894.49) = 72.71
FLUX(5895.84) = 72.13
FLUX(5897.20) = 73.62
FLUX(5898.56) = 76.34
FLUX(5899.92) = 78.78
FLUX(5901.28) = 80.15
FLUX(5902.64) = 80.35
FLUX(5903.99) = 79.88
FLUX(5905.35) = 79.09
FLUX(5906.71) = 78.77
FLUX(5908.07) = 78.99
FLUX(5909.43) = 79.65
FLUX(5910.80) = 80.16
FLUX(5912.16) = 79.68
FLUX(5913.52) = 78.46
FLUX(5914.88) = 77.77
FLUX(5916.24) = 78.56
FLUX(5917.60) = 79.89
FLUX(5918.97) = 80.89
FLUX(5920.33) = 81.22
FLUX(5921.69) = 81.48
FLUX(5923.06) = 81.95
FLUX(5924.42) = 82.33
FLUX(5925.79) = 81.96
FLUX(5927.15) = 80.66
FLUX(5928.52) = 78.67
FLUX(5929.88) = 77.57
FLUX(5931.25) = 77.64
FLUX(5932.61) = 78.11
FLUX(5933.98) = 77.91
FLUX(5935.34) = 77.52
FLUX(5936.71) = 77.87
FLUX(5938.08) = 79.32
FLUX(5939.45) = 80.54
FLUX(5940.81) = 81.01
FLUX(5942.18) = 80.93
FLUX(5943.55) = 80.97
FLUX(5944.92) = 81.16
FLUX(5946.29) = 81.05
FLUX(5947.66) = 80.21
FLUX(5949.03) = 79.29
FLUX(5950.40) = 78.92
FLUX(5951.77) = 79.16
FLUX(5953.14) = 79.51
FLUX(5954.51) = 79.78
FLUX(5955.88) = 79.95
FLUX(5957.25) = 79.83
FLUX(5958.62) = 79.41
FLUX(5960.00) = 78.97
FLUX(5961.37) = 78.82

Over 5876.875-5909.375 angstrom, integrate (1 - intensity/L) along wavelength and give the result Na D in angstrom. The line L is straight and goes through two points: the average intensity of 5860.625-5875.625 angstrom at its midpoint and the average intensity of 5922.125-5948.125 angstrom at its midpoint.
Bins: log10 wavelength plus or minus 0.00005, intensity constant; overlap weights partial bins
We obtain 1.5 angstrom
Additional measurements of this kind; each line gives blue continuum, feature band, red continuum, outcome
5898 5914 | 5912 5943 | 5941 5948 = 0.18 angstrom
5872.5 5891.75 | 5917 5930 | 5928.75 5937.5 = -0.50 angstrom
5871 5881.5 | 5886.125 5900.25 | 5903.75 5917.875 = 1.22 angstrom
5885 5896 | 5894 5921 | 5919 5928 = -0.46 angstrom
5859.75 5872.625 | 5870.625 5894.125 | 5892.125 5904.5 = 0.36 angstrom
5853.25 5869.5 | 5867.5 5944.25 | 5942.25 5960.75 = 1.73 angstrom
